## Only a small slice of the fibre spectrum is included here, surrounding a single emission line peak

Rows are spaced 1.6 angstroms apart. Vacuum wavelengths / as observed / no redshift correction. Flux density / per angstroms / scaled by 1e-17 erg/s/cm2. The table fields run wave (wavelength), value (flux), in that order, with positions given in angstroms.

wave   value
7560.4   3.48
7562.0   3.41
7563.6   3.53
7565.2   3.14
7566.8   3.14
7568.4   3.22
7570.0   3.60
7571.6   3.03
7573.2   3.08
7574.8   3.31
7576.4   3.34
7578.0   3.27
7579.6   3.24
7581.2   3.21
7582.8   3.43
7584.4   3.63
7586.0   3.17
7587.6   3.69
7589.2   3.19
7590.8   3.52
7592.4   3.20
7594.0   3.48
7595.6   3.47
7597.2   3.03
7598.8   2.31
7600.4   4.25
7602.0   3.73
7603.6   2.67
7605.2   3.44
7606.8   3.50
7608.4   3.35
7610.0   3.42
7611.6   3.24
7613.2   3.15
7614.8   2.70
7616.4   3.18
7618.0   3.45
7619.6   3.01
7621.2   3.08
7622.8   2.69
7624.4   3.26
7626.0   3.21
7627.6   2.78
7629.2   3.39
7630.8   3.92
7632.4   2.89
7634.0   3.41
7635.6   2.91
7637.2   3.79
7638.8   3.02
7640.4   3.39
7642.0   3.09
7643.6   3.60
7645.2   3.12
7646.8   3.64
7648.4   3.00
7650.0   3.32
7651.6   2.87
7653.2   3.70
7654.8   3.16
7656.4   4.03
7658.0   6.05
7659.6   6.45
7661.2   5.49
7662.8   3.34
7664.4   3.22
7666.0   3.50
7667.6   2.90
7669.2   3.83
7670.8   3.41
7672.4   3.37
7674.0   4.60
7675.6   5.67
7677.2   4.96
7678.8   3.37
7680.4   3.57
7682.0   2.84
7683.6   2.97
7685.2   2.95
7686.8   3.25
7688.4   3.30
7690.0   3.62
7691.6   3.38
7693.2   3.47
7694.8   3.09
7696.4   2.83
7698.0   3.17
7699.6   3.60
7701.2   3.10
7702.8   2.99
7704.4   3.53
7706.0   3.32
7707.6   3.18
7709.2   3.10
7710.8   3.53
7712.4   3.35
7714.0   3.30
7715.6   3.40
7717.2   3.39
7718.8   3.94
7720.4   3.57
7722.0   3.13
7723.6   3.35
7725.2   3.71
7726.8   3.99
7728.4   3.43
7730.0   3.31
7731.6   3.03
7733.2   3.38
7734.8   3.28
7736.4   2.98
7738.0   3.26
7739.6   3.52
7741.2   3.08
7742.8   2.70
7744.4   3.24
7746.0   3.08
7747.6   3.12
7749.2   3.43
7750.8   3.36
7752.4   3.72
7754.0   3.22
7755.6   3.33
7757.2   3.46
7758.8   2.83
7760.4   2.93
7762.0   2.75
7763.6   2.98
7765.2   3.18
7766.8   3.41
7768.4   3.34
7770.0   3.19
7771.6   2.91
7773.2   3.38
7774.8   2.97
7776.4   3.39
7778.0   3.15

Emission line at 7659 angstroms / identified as [S II] 6716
